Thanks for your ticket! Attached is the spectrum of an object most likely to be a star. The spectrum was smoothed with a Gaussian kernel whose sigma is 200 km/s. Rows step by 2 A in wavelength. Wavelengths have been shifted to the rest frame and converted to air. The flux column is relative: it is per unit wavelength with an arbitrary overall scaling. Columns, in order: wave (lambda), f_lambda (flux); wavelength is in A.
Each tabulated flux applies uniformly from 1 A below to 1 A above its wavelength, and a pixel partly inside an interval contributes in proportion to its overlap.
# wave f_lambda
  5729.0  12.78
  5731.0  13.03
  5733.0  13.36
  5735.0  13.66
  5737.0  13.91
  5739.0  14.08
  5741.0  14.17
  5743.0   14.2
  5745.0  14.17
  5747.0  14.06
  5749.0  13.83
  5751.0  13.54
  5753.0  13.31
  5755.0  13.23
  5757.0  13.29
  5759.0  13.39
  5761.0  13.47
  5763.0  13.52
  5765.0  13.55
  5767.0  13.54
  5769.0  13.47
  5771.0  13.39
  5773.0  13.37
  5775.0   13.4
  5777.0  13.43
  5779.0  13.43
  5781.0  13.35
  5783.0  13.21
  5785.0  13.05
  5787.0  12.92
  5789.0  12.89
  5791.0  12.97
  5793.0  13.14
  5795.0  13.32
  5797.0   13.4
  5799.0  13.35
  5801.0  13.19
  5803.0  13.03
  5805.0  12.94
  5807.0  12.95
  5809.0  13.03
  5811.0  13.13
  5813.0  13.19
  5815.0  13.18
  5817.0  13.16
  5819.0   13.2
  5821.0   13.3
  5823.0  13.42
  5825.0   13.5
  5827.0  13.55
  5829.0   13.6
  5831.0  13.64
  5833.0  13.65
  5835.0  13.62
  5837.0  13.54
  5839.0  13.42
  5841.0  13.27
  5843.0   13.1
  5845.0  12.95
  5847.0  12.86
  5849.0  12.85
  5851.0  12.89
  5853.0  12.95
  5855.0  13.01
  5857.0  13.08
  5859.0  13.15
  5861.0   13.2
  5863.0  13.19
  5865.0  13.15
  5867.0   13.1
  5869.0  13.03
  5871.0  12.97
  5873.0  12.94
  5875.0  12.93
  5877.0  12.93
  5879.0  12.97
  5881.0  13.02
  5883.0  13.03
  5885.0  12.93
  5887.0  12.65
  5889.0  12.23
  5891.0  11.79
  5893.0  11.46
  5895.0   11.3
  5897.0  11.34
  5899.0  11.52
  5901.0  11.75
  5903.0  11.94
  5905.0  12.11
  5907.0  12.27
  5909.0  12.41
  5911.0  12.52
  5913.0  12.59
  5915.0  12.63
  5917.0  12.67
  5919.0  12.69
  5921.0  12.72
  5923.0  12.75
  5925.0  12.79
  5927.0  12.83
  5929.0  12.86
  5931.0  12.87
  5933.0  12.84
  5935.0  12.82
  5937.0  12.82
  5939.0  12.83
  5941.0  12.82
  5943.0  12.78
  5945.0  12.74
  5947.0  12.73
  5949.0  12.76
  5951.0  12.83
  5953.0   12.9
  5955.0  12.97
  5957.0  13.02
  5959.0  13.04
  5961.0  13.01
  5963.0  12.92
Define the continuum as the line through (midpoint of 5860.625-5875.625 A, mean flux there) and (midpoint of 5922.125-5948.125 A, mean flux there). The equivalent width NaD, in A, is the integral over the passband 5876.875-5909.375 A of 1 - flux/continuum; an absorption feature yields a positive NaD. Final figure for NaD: 1.9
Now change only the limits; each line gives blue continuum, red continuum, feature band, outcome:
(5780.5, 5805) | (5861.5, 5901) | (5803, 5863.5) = -1.6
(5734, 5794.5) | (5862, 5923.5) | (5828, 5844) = -0.7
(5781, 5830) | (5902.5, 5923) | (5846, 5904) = 0.5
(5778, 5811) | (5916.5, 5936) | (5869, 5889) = 0.0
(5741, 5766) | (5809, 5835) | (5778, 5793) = 0.4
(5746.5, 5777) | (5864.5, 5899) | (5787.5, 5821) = 0.0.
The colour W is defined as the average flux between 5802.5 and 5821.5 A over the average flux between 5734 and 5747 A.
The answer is 0.93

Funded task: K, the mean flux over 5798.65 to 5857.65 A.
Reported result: 13.2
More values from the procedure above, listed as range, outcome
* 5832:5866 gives 13.2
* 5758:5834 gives 13.3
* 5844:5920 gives 12.6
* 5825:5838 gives 13.6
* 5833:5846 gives 13.3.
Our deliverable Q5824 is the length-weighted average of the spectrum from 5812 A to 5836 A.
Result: 13.4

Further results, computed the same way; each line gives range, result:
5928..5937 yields 12.8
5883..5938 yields 12.4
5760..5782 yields 13.4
